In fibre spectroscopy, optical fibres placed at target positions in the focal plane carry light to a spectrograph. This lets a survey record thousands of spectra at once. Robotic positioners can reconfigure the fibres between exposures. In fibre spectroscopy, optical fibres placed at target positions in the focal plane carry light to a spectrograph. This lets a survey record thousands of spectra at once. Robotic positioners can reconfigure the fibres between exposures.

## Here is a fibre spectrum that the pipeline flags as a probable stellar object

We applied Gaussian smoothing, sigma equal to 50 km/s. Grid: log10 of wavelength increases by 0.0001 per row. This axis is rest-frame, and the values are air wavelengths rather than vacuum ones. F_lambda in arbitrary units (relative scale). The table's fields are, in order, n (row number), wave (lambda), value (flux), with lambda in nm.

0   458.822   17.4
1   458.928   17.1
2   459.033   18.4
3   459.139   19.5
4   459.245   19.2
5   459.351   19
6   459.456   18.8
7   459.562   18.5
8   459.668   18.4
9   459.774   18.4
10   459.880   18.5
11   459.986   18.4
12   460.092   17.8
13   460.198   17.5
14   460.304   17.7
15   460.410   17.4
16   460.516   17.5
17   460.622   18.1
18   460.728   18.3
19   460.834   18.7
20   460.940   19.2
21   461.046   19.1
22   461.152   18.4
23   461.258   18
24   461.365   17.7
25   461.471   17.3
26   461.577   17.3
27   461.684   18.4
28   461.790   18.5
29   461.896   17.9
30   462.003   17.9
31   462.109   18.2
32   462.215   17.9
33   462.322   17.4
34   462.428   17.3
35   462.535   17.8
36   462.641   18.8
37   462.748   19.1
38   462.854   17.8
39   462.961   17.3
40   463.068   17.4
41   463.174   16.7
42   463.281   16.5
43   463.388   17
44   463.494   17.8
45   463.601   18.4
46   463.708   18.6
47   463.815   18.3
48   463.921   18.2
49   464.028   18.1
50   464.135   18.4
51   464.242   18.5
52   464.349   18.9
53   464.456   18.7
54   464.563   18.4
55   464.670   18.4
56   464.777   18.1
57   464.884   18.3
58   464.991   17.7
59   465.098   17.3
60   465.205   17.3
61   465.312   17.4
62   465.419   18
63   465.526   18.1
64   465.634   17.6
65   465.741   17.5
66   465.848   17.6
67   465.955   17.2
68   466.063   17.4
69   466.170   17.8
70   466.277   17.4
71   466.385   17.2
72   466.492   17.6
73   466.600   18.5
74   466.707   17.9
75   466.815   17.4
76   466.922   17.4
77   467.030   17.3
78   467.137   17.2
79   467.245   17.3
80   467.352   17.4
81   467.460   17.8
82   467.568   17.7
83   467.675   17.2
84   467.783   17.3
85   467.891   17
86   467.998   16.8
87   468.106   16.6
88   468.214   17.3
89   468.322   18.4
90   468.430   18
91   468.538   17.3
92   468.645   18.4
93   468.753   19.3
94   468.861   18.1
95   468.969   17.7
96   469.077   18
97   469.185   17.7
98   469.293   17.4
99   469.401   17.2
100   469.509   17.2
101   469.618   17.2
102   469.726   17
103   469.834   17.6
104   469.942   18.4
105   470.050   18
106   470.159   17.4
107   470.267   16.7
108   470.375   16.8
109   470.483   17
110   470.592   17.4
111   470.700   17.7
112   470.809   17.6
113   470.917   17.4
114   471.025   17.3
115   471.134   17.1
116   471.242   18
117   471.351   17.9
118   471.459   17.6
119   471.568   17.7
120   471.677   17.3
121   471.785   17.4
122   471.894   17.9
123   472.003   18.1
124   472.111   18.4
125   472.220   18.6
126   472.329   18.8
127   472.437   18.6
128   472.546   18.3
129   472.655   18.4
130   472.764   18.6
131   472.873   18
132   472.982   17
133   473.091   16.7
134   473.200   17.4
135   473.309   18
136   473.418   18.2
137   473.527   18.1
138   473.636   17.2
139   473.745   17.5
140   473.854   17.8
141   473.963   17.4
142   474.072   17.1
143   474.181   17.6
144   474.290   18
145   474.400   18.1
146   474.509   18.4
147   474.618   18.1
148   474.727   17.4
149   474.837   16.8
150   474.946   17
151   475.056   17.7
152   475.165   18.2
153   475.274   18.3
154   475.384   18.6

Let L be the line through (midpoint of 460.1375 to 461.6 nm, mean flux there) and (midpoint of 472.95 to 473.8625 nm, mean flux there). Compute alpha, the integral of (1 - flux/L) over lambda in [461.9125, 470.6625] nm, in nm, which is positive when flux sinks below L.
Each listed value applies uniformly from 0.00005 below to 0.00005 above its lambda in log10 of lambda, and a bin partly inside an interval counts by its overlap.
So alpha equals 0.06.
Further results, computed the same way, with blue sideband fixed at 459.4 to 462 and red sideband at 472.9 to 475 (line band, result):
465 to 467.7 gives 0.05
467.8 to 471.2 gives 0.05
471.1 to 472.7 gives -0.03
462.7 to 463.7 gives 0.02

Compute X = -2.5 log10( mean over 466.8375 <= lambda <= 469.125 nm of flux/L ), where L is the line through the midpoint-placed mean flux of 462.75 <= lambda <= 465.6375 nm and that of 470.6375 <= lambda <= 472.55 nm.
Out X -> 0.02 mag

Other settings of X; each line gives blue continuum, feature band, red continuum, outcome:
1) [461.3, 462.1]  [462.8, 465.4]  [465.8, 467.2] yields -0.01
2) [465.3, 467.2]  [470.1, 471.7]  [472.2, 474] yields 0.03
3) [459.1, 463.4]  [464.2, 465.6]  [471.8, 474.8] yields 0.00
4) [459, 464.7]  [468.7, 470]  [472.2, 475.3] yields 0.01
